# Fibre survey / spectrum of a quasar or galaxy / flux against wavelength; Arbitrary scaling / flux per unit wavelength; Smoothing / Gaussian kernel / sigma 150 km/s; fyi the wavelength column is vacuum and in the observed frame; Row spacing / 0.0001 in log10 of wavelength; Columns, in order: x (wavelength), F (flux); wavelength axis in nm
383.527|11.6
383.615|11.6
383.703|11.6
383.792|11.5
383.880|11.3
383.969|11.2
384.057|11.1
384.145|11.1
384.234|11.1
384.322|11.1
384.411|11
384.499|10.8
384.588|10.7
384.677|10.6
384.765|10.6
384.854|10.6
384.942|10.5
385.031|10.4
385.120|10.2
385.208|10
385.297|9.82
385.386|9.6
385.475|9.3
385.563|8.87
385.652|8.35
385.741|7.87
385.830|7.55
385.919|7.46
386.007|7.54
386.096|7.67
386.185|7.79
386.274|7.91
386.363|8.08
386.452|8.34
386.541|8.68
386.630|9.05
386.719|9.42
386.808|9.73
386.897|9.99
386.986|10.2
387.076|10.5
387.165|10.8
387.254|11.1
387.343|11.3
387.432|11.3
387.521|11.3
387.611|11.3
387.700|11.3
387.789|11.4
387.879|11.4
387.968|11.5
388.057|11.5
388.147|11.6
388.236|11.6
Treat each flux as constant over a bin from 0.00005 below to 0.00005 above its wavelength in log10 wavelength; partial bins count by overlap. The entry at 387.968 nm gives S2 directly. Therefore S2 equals 11.5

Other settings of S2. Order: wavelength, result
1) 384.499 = 10.8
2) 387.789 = 11.4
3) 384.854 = 10.6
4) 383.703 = 11.6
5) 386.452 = 8.34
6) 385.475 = 9.3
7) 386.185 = 7.79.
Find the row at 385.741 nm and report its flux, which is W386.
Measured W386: 7.87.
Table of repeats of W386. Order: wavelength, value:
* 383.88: 11.3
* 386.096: 7.67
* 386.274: 7.91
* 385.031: 10.4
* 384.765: 10.6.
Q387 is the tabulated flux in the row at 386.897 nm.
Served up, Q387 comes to 9.99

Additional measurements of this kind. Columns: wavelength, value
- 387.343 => 11.3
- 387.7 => 11.3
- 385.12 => 10.2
